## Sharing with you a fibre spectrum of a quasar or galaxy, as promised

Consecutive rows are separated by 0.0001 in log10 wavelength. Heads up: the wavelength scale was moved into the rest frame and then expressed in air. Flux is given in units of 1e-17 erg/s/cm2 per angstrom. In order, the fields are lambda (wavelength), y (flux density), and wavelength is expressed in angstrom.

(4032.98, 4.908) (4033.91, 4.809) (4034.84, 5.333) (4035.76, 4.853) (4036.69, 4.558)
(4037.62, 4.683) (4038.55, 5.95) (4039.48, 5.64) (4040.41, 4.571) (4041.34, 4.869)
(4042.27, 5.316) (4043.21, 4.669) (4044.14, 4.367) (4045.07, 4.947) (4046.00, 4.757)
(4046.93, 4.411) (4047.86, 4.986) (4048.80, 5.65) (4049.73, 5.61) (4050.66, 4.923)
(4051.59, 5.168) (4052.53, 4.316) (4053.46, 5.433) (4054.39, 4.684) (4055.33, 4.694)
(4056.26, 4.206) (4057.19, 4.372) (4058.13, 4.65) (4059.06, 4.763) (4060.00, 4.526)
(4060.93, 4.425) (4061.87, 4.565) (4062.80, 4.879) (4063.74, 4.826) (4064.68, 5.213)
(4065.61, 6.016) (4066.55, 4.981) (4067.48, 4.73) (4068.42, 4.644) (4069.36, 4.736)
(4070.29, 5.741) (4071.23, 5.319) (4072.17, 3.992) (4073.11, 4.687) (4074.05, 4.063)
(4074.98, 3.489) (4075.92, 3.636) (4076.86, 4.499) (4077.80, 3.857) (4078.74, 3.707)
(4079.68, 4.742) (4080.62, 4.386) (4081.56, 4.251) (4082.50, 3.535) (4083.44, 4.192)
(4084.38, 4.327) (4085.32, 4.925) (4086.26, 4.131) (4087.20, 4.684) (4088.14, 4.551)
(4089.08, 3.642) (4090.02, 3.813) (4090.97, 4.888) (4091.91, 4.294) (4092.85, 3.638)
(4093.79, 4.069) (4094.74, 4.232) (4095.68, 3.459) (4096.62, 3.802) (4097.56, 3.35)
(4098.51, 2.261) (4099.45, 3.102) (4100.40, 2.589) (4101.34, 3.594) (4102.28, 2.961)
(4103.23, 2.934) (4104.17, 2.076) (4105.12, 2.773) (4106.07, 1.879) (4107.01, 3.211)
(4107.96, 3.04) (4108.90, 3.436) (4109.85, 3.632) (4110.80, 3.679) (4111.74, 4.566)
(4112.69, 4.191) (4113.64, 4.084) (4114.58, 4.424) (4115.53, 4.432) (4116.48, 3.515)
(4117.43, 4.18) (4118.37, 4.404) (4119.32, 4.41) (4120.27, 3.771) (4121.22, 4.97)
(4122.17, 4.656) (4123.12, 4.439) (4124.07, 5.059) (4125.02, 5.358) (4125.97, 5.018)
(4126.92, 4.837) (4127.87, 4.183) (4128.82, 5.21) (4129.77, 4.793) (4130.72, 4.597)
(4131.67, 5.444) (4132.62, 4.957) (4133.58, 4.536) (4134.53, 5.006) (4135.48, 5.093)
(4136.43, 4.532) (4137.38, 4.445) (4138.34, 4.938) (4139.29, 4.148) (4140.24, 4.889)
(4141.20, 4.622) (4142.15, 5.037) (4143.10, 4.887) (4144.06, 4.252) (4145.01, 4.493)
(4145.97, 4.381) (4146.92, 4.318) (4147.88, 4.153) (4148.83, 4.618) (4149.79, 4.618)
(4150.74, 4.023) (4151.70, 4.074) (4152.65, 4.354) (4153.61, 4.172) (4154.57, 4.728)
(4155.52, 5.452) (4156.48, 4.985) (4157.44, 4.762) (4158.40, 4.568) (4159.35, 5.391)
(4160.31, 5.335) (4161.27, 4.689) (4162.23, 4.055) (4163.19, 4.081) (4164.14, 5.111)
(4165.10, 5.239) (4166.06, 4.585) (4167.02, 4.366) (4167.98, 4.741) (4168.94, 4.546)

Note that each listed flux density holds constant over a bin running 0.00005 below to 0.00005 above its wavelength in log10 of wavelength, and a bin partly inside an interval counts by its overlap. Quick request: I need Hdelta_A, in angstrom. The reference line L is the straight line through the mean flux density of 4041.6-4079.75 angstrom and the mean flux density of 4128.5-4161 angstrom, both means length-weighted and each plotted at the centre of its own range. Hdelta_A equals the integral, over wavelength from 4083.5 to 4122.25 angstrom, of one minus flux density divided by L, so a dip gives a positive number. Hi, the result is 7.7 angstrom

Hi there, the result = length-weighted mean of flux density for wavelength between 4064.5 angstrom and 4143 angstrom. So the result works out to 4.22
